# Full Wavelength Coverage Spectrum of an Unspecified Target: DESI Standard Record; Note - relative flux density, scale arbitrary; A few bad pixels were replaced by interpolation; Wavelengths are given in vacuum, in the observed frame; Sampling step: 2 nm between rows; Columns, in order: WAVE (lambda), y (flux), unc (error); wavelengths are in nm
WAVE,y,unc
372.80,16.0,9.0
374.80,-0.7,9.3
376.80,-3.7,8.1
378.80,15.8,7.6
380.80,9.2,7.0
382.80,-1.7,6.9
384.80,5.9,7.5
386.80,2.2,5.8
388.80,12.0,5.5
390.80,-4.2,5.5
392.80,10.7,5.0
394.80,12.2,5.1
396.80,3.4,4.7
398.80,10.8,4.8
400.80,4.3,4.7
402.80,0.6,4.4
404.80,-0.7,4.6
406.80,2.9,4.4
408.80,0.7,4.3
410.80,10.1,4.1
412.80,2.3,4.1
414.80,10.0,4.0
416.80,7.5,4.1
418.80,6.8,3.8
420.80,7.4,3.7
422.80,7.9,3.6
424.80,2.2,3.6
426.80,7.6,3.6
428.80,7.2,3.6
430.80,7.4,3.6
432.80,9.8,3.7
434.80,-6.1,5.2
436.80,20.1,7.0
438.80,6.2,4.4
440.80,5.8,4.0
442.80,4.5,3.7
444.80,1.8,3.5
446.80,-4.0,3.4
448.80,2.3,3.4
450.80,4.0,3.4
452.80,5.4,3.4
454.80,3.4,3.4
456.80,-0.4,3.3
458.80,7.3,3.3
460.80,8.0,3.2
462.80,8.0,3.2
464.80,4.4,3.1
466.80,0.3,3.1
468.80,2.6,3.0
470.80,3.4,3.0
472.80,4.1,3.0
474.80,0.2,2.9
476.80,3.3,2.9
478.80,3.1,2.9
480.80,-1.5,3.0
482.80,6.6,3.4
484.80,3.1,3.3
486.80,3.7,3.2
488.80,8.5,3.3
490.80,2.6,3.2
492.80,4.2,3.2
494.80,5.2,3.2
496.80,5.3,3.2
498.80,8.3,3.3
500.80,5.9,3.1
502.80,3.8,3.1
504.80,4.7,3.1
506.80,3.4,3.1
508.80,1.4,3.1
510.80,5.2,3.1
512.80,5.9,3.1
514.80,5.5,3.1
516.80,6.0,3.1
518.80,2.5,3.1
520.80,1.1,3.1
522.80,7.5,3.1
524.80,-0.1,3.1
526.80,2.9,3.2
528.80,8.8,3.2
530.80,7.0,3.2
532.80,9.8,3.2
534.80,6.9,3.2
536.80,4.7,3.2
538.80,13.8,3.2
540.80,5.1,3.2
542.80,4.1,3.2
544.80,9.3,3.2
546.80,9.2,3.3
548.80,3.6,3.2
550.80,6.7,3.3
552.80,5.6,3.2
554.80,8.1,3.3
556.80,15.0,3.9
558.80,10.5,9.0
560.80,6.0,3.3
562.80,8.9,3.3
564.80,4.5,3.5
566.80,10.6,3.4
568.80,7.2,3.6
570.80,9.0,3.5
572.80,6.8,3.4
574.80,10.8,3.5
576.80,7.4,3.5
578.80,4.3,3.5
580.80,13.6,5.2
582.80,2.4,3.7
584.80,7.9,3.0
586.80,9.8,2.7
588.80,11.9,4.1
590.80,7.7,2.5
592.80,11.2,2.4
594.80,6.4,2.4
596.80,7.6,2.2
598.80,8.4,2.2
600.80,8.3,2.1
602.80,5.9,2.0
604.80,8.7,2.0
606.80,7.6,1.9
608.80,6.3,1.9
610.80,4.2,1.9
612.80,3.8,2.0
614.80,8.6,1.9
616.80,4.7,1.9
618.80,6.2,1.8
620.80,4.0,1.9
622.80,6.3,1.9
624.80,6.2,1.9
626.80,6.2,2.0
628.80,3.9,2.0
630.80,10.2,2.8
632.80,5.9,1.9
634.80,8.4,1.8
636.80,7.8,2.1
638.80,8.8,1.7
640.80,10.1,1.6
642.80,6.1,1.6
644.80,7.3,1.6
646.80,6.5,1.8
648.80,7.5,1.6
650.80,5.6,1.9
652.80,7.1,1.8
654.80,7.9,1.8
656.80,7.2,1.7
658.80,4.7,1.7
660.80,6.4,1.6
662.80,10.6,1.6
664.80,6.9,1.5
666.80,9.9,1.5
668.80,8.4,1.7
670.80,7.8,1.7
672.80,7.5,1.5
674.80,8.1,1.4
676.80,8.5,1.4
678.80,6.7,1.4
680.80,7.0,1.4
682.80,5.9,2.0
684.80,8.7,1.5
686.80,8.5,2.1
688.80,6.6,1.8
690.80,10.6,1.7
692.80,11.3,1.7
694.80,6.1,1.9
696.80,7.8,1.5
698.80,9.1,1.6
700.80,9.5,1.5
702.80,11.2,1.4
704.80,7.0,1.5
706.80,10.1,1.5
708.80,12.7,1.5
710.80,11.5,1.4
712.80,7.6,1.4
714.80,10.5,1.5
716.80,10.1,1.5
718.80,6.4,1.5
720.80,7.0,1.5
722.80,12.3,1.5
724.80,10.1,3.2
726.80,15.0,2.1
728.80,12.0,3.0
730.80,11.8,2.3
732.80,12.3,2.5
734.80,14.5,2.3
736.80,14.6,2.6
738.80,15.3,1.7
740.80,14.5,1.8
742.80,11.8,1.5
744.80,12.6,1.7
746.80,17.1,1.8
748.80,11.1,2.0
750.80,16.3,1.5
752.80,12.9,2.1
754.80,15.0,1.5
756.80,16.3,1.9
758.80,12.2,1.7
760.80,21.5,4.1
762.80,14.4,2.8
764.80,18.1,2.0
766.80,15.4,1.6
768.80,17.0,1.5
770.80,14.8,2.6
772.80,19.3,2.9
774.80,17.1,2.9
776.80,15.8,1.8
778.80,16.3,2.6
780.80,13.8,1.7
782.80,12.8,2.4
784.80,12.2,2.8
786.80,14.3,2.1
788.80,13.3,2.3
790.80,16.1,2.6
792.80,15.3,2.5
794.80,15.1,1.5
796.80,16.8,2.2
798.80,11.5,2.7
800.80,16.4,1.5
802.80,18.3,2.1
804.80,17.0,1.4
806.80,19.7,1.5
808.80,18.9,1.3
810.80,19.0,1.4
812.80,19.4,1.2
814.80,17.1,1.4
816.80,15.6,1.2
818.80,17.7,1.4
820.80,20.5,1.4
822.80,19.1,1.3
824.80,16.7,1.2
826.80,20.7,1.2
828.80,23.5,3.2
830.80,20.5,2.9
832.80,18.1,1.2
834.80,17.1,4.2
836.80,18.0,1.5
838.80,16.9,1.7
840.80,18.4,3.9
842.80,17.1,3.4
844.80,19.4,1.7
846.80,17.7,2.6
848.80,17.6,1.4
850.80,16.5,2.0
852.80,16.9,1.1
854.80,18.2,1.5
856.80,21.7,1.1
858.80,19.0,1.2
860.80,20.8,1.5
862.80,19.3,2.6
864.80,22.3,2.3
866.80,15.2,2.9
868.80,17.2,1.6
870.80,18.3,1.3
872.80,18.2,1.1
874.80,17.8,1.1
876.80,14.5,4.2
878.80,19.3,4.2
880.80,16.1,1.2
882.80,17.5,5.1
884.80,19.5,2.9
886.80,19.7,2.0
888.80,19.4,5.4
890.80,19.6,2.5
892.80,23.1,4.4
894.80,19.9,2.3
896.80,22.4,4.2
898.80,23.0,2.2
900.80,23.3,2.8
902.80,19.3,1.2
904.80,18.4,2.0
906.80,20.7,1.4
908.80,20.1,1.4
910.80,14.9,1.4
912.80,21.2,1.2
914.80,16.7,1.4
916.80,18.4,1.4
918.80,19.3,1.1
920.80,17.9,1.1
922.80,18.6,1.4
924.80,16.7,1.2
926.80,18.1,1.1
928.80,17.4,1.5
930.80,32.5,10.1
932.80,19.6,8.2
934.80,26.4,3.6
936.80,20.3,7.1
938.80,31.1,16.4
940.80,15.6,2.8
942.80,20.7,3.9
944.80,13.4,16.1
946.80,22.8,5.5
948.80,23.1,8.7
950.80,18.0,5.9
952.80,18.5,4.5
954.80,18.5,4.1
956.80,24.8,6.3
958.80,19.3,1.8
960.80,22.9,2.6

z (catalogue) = 0.814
